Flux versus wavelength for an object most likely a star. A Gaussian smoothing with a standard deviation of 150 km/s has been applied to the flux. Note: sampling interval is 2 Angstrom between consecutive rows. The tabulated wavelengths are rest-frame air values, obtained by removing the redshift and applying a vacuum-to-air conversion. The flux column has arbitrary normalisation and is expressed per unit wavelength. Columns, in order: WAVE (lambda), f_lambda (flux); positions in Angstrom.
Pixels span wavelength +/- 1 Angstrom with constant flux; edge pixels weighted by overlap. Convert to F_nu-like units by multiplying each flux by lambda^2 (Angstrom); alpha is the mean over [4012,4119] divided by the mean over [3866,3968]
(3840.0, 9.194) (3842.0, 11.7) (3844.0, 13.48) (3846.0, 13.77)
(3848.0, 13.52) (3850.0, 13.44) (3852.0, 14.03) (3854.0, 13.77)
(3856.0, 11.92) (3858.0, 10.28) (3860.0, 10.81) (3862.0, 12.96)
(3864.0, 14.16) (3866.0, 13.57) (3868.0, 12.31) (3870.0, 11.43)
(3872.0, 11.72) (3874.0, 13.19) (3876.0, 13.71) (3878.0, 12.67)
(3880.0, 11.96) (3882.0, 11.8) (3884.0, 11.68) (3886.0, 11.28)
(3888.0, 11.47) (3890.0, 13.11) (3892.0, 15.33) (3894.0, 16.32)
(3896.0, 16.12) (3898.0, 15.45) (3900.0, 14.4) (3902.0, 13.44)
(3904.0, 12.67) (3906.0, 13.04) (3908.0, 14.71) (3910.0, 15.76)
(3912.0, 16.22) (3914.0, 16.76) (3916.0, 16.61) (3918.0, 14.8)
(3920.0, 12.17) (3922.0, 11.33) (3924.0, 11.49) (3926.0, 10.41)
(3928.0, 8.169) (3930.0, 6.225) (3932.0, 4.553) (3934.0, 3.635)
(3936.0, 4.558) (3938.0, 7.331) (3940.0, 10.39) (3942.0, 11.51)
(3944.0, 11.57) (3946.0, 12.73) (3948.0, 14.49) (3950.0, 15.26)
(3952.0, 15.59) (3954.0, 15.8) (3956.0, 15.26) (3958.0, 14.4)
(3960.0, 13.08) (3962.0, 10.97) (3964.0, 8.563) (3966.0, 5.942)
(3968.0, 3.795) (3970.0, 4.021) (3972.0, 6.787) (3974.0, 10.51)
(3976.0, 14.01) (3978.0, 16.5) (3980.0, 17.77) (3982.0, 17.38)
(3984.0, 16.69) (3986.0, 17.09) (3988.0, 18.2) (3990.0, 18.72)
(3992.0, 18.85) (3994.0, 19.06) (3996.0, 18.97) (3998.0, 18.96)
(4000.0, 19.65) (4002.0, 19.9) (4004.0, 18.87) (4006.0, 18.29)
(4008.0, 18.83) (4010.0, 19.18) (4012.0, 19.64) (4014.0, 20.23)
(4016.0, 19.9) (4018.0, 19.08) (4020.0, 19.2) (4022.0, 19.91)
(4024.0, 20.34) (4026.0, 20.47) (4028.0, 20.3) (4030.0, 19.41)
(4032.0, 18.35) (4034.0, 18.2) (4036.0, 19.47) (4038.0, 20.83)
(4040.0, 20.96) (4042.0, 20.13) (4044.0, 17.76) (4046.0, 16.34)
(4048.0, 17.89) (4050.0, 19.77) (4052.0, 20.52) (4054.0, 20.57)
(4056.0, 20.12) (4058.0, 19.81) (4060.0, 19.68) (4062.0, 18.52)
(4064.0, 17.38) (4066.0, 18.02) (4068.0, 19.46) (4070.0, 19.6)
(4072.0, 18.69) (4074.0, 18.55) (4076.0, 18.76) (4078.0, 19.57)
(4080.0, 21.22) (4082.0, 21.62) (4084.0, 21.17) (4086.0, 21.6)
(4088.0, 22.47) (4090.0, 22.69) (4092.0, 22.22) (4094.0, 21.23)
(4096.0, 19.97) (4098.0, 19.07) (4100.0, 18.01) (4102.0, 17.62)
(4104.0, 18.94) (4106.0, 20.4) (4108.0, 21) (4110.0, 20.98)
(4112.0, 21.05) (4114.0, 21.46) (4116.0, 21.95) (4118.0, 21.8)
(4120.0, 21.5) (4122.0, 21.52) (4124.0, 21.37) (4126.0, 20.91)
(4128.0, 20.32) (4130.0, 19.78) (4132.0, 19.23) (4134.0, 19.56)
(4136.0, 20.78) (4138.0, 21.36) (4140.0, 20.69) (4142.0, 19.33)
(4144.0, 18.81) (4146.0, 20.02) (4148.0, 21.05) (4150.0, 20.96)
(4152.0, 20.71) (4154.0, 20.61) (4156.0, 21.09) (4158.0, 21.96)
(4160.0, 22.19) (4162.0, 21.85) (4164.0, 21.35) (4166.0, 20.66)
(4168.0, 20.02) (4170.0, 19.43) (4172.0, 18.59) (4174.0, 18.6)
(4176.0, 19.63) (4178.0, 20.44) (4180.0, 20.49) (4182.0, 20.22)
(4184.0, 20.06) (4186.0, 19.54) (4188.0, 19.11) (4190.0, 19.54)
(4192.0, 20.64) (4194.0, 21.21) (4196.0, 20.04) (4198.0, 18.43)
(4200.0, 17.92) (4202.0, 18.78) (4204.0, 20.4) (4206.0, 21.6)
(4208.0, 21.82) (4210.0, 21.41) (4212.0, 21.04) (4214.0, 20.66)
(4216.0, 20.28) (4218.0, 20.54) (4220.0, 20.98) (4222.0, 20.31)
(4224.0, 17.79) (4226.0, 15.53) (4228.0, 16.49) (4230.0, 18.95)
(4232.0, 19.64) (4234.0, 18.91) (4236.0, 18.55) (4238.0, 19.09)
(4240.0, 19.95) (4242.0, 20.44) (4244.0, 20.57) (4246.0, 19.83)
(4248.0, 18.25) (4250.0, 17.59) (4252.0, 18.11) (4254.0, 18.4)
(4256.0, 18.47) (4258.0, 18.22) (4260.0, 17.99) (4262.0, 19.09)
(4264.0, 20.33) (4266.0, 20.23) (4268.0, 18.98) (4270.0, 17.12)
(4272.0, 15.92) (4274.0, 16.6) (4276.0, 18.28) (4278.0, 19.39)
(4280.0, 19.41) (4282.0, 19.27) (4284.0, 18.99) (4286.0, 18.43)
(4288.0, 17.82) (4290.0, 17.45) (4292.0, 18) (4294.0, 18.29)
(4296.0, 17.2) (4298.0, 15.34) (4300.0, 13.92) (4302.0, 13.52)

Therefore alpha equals 1.8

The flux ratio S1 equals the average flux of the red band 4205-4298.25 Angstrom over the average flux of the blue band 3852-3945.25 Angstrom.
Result 1.55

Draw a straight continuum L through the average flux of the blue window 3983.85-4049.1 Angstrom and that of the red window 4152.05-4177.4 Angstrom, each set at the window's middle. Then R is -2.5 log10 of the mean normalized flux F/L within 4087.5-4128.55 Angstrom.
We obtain -0.04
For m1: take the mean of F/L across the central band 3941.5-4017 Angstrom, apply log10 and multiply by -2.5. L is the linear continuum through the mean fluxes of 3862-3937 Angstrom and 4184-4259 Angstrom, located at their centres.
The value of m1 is -0.07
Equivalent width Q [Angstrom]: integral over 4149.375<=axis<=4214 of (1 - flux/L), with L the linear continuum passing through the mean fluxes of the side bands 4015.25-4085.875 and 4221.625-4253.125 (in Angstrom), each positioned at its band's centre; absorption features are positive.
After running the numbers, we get -4.68 Angstrom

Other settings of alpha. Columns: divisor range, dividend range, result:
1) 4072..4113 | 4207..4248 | 1.03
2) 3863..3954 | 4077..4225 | 1.86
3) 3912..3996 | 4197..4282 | 1.77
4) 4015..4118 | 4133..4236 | 1.07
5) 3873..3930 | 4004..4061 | 1.56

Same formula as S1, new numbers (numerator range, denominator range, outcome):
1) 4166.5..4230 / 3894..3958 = 1.59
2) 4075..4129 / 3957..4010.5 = 1.39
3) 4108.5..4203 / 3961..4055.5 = 1.19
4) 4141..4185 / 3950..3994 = 1.51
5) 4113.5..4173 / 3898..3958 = 1.70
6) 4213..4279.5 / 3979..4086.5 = 0.98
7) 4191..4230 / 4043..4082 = 1.03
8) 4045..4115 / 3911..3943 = 1.91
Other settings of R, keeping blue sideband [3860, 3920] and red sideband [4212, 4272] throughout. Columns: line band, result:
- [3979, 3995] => -0.19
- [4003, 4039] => -0.24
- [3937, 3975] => 0.32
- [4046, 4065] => -0.19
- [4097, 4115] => -0.17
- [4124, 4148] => -0.16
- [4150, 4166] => -0.20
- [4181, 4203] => -0.08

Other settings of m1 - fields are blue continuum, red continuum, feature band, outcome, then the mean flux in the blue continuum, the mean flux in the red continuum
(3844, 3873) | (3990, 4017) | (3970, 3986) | 0.299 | 12.7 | 19.2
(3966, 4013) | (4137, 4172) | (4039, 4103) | -0.083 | 15.9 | 20.7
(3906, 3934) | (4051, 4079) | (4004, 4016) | -0.169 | 12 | 19.2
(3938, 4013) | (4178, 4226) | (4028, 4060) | -0.188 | 14.7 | 20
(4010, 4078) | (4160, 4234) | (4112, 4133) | -0.074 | 19.3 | 19.9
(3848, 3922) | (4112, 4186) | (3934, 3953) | 0.334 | 13.4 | 20.6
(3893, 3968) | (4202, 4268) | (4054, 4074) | -0.240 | 12.1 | 19.4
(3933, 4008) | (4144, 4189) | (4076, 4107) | -0.151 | 13.7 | 20.4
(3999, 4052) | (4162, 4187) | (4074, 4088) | -0.056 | 19.4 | 20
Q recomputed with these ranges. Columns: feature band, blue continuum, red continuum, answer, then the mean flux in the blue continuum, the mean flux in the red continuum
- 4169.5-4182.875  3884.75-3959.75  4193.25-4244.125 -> -0.7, 12.6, 19.6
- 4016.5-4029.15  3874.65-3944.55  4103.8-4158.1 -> -2.6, 12.1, 20.7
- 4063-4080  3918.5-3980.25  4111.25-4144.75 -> -1.4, 10.6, 20.7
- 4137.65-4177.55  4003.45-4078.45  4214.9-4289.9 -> -3.0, 19.3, 18.8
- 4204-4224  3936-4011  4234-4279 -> -3.0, 14.3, 18.7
